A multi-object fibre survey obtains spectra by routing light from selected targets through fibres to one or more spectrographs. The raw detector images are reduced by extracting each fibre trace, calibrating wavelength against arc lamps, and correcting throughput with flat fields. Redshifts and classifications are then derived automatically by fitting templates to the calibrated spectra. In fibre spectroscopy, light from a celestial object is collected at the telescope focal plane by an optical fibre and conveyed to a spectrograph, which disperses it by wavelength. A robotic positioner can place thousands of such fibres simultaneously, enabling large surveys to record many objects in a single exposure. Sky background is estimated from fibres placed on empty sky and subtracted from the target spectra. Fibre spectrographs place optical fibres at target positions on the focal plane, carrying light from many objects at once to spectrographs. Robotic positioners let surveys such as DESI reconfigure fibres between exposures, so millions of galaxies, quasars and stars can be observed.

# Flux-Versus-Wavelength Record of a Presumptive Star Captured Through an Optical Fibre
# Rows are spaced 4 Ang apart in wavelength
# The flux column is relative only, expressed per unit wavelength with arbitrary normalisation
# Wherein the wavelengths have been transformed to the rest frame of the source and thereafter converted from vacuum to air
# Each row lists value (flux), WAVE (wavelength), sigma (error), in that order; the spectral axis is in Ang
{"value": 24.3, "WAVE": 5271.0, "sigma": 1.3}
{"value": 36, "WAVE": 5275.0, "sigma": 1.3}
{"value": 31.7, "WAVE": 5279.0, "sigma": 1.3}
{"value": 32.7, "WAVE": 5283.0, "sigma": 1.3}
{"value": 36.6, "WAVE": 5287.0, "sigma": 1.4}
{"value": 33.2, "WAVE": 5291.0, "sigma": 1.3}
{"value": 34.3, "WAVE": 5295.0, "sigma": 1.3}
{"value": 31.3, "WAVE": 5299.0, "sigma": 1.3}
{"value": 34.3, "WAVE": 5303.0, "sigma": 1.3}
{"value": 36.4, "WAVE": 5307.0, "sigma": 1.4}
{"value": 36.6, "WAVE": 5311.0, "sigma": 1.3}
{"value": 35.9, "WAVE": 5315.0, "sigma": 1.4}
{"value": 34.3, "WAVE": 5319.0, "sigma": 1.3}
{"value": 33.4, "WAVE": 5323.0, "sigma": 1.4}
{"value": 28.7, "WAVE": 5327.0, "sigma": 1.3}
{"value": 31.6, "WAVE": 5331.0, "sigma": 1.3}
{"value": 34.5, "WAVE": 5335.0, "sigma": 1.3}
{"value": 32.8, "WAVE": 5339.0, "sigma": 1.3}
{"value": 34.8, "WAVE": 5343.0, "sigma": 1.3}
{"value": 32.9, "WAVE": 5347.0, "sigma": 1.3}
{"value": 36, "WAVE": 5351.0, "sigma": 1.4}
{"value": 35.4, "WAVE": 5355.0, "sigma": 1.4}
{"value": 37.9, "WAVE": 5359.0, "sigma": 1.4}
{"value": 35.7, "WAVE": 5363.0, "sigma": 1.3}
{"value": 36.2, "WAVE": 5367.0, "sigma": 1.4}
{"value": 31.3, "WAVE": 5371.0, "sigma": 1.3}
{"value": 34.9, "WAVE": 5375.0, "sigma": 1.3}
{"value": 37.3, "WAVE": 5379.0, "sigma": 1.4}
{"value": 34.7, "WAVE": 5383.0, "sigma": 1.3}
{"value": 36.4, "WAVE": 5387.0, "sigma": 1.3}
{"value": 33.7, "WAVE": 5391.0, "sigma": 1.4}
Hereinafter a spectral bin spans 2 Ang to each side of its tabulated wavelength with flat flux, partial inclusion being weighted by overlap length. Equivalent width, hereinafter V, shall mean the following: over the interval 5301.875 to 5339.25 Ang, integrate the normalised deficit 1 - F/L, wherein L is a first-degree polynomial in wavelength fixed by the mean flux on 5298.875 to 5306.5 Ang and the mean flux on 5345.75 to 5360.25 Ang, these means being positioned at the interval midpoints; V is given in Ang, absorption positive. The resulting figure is 0.6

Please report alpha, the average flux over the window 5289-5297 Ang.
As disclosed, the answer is 33.8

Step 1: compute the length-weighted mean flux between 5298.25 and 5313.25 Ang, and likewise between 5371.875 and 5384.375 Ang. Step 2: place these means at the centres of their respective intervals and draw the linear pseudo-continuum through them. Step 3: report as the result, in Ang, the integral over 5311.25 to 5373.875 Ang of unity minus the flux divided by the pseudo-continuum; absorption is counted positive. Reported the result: 1.7 Ang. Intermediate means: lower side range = 35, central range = 34.2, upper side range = 35.3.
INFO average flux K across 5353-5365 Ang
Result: 36.3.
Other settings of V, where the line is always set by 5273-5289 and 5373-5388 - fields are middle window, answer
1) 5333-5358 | 0.5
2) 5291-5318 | 0.0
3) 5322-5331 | 1.0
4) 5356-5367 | -0.3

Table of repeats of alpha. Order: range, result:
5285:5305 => 33.9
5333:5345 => 34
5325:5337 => 31.6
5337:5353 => 34.1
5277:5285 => 32.2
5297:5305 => 32.8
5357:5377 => 35.2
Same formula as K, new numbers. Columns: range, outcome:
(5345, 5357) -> 34.8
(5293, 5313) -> 34.6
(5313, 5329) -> 33.1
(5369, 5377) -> 33.1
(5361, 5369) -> 36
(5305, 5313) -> 36.5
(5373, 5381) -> 36.1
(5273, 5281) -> 33.9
